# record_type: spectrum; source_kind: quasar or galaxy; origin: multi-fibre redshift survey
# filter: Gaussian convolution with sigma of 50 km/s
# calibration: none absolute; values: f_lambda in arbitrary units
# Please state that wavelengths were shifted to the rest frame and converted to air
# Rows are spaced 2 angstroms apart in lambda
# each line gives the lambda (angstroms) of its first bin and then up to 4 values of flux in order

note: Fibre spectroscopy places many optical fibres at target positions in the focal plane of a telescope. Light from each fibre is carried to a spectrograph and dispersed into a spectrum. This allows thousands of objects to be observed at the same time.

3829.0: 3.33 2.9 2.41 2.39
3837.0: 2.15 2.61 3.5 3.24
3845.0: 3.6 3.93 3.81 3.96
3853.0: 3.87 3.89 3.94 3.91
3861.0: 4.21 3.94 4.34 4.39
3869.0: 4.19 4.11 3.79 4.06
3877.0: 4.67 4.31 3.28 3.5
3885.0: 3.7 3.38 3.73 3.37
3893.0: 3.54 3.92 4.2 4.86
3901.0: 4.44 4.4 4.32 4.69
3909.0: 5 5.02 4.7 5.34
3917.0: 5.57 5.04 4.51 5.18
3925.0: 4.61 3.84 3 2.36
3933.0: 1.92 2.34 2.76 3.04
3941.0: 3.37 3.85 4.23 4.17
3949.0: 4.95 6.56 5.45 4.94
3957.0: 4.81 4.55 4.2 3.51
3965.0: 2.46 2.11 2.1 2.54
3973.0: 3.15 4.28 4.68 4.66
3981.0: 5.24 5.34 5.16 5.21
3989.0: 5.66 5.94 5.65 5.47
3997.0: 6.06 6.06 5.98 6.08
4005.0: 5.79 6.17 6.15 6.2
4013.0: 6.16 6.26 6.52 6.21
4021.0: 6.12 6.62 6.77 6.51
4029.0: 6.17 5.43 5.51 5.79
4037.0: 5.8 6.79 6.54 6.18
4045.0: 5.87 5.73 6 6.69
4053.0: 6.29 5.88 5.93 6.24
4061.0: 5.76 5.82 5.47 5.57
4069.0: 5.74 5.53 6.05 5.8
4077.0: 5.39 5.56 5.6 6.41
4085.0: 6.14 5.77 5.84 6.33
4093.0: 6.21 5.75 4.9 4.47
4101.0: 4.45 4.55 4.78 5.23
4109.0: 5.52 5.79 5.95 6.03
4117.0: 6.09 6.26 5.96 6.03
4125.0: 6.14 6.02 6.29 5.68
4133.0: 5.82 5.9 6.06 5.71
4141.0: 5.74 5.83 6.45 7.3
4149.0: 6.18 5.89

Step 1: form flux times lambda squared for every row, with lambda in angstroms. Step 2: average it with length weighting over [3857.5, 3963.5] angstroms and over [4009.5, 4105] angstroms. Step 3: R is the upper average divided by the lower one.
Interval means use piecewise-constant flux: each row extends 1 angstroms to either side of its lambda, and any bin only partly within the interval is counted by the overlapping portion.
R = 1.5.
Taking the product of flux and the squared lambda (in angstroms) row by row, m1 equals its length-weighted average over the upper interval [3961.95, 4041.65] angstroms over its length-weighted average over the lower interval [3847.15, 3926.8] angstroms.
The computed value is 1.3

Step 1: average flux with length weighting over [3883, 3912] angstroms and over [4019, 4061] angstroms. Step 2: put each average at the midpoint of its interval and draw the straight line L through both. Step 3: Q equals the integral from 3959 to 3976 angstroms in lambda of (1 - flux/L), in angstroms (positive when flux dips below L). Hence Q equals 6.6 angstroms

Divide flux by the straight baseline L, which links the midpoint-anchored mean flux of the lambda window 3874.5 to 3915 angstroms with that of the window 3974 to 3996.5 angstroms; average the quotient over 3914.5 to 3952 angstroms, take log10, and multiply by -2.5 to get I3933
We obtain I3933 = 0.15 mag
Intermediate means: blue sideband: 4.18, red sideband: 5.23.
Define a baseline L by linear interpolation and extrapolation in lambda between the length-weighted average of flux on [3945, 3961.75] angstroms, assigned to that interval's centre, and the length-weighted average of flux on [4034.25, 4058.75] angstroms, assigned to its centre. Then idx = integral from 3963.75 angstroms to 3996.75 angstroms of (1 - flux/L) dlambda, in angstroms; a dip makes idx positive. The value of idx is 5.7 angstroms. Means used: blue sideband 4.92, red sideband 6.13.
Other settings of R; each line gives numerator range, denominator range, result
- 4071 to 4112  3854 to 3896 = 1.57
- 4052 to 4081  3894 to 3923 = 1.32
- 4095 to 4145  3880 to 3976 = 1.57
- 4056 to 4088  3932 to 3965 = 1.54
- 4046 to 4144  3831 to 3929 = 1.60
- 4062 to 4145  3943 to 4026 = 1.19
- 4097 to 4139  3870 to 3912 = 1.54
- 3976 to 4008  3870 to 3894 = 1.56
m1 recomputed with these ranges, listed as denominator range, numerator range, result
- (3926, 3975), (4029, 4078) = 1.73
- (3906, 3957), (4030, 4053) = 1.50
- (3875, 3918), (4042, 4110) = 1.45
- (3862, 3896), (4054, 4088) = 1.64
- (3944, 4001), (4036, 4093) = 1.34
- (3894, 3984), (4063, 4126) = 1.48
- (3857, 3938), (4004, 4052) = 1.62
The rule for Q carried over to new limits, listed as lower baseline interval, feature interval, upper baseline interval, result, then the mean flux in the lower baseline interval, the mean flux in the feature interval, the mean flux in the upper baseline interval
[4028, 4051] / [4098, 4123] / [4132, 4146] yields 2.12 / 6.01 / 5.45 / 5.93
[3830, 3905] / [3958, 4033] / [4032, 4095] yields -0.09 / 3.75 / 5.22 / 5.94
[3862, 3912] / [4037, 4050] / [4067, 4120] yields -2.22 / 4.13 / 6.16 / 5.62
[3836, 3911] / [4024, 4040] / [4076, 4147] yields -2.96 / 3.93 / 6.1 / 5.75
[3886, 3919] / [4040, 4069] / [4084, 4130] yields -3.46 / 4.42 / 5.99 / 5.67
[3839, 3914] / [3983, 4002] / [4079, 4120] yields -3.22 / 4.03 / 5.67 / 5.6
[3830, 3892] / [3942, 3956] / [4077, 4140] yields -1.57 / 3.65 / 4.88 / 5.71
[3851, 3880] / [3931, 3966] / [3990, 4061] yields 8.51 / 4.11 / 3.9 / 6.1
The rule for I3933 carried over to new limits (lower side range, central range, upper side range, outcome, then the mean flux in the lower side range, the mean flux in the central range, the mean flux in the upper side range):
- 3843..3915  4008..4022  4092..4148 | -0.23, 4.09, 6.23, 5.75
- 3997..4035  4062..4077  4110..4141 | 0.07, 6.14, 5.69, 5.97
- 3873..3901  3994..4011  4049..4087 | -0.16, 3.9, 5.98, 5.88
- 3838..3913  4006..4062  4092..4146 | -0.20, 4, 6.15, 5.69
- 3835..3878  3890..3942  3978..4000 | 0.12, 3.78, 4.05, 5.5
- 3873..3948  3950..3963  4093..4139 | -0.14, 4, 4.96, 5.64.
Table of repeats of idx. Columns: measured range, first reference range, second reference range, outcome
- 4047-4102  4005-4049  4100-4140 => 1.6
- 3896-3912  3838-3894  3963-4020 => -1.6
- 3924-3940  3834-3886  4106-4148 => 5.0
